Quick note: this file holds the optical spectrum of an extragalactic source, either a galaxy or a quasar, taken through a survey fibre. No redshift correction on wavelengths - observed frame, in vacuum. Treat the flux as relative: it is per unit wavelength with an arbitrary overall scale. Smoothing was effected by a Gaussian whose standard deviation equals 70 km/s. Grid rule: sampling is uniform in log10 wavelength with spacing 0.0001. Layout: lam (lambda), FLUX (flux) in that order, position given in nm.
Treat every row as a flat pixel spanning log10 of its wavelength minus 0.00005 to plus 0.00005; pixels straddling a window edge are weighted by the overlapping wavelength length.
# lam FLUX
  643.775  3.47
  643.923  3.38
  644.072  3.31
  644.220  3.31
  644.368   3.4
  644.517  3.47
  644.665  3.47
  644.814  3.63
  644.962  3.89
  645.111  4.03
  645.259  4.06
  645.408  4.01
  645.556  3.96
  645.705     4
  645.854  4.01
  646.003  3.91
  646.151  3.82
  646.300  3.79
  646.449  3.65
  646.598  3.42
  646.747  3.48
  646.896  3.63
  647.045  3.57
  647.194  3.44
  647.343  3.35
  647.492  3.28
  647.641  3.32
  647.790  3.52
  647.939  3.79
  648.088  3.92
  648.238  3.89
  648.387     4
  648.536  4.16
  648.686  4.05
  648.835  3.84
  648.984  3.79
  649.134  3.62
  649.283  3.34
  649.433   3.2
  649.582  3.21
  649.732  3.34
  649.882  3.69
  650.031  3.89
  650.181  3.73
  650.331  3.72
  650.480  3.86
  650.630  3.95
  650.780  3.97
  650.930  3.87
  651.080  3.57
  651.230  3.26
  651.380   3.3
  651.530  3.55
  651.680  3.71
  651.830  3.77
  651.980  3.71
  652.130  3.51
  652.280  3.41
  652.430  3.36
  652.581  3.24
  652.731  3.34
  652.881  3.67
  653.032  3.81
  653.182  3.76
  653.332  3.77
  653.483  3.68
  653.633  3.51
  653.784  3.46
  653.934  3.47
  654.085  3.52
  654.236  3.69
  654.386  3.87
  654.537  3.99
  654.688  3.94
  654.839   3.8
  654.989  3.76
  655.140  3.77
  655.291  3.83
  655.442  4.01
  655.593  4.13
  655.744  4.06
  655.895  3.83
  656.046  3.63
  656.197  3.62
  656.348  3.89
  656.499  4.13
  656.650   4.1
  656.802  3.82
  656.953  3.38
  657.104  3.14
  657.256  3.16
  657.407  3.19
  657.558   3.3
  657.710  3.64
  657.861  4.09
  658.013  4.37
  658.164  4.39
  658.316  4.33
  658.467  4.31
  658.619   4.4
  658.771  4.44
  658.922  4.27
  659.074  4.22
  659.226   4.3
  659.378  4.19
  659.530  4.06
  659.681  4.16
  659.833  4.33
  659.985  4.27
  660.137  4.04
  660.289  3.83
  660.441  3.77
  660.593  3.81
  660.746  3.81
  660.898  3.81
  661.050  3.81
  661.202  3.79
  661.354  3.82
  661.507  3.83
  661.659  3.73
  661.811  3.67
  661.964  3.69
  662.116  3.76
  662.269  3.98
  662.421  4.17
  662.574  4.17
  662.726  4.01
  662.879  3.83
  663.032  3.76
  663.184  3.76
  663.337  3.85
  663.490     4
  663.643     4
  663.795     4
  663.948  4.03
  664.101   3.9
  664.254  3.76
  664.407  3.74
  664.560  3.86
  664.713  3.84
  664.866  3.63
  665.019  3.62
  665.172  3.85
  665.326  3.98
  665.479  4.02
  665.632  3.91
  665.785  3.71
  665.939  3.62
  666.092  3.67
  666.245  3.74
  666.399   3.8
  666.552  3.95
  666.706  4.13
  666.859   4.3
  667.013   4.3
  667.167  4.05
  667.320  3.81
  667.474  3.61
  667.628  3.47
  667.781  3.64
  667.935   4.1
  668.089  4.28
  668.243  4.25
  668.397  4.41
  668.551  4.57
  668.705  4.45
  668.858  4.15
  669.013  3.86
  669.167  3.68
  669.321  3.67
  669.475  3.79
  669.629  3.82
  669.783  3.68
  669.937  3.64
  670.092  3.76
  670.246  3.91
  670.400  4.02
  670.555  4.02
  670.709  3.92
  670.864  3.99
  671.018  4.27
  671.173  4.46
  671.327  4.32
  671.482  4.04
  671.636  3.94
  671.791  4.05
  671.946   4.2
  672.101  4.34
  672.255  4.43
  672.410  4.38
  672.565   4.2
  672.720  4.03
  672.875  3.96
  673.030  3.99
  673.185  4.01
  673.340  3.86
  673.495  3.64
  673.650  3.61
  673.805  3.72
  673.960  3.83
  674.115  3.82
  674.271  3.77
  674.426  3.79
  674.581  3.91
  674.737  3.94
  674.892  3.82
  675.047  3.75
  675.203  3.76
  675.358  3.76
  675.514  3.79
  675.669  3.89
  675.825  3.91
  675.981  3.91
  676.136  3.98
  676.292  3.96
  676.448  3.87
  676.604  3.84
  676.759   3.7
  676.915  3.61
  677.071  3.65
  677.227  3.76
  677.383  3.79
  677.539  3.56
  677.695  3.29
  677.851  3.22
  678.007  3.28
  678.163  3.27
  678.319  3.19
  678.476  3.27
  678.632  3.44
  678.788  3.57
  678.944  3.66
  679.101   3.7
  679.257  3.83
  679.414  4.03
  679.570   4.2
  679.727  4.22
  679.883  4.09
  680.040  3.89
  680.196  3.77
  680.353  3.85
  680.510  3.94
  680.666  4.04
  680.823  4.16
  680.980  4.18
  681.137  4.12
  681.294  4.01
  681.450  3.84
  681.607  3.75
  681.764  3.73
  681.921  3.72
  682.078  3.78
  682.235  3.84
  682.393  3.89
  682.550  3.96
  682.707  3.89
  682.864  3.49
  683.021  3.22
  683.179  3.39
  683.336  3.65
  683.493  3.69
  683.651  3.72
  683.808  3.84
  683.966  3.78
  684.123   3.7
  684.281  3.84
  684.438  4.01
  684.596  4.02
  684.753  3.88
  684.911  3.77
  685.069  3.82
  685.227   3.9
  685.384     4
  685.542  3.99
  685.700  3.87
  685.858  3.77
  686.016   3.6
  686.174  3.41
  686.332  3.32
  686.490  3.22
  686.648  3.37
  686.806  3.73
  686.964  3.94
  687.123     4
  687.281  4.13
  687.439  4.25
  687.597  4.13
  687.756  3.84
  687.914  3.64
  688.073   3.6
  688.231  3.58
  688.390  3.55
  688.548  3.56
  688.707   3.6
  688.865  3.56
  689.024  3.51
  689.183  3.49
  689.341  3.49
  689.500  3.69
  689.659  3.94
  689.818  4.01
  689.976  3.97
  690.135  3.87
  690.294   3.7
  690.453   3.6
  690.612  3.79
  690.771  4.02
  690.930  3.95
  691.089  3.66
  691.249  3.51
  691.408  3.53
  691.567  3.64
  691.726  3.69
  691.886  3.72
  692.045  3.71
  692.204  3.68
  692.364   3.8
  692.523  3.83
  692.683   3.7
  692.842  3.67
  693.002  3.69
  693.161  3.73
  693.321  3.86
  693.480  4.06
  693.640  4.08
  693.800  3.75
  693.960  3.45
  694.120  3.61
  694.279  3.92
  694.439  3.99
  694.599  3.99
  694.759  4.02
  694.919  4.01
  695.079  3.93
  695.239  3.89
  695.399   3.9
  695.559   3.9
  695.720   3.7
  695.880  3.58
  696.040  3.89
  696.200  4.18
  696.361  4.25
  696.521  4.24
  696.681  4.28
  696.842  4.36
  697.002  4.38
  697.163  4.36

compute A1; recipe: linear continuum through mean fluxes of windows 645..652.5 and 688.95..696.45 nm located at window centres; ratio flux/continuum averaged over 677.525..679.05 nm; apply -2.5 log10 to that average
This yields 0.119 mag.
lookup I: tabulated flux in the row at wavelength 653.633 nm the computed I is 3.51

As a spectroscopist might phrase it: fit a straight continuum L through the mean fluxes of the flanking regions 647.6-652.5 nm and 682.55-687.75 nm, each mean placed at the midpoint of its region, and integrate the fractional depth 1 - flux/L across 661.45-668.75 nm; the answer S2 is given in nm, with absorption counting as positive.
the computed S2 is -0.42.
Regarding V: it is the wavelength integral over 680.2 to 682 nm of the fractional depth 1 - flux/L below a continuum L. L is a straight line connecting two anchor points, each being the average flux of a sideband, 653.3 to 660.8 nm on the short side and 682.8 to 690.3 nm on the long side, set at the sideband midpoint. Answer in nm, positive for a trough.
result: -0.08 nm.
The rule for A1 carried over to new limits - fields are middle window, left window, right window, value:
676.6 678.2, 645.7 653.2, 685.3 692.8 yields 0.05 mag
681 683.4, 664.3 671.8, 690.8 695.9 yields 0.03 mag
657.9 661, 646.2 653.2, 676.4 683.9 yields -0.14 mag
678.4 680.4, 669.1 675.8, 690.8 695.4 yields 0.02 mag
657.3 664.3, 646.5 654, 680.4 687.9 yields -0.08 mag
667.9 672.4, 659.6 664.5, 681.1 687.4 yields -0.06 mag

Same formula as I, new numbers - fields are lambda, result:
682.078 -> 3.78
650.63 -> 3.95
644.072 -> 3.31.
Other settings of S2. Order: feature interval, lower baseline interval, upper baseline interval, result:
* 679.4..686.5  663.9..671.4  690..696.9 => 0.105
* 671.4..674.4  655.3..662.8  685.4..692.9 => -0.119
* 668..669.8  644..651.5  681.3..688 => -0.161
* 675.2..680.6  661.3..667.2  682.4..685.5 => 0.112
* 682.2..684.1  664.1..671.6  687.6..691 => 0.045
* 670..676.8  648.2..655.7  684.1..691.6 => -0.424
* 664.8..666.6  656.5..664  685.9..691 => 0.047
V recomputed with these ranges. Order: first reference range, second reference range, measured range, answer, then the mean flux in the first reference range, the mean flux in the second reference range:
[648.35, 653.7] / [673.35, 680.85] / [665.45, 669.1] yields -0.27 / 3.64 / 3.75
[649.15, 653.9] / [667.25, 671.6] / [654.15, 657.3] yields -0.10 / 3.59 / 3.99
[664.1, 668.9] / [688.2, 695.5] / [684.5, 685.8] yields -0.03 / 3.94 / 3.76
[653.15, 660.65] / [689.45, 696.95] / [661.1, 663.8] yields 0.01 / 3.89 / 3.85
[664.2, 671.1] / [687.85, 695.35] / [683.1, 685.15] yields 0.01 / 3.92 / 3.75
